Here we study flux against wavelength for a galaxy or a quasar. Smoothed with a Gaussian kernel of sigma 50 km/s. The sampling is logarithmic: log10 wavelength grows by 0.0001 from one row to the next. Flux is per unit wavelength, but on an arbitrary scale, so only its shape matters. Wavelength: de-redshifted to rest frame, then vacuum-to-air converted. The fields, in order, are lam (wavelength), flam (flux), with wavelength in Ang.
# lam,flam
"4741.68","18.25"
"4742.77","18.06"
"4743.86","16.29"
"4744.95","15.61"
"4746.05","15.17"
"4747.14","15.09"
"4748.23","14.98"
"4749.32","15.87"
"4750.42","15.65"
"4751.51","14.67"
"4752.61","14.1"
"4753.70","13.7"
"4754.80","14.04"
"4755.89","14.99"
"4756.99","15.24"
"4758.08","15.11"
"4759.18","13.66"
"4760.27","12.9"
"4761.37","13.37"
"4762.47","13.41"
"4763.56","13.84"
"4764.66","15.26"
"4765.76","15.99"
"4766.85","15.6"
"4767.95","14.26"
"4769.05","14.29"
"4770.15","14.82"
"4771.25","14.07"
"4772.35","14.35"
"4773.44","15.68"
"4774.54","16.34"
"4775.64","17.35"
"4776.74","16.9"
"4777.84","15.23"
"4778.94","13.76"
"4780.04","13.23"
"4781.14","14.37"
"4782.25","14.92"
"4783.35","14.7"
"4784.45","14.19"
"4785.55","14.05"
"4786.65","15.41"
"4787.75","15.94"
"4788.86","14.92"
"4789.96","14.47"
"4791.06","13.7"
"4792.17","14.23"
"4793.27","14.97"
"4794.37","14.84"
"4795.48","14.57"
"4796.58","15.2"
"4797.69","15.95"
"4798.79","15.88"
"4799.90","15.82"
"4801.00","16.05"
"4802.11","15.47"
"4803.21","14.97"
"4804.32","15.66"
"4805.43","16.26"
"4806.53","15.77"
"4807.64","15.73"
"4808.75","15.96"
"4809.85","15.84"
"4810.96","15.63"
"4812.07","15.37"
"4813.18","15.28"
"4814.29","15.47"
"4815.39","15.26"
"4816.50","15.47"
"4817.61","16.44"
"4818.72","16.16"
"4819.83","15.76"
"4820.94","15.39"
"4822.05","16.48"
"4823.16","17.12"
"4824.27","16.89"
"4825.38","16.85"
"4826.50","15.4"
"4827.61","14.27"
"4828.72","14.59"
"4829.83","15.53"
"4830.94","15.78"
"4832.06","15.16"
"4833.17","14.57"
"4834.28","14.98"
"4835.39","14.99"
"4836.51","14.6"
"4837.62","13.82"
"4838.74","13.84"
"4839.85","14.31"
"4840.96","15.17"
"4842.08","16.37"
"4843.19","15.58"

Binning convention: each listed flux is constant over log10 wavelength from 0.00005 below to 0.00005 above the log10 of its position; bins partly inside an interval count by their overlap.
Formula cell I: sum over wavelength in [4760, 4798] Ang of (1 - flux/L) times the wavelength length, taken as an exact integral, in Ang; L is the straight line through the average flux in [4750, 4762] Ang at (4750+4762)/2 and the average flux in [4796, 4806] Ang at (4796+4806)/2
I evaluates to 0.57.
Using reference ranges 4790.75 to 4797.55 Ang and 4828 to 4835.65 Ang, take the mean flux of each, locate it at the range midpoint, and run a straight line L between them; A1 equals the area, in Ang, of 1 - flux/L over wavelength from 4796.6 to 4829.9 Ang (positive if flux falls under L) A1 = -1.93 Ang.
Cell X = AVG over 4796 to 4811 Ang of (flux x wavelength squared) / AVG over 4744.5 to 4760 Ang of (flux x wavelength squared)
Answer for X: 1.09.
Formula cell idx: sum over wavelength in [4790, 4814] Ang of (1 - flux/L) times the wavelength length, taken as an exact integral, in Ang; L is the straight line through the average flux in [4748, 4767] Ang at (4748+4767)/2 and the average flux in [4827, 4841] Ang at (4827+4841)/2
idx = -1.2 Ang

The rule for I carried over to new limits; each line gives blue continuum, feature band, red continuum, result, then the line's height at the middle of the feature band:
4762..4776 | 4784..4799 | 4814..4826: 0.6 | 15.5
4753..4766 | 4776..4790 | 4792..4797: -0.2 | 14.6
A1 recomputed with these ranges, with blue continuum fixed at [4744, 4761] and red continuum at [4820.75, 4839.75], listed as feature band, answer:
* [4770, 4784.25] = -0.1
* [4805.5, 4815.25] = -0.3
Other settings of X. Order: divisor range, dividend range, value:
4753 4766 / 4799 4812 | 1.13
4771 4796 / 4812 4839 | 1.05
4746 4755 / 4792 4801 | 1.05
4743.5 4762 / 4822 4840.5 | 1.07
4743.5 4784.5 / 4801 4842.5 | 1.07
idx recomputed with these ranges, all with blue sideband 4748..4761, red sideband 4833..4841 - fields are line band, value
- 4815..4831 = -1.46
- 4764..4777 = -0.74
